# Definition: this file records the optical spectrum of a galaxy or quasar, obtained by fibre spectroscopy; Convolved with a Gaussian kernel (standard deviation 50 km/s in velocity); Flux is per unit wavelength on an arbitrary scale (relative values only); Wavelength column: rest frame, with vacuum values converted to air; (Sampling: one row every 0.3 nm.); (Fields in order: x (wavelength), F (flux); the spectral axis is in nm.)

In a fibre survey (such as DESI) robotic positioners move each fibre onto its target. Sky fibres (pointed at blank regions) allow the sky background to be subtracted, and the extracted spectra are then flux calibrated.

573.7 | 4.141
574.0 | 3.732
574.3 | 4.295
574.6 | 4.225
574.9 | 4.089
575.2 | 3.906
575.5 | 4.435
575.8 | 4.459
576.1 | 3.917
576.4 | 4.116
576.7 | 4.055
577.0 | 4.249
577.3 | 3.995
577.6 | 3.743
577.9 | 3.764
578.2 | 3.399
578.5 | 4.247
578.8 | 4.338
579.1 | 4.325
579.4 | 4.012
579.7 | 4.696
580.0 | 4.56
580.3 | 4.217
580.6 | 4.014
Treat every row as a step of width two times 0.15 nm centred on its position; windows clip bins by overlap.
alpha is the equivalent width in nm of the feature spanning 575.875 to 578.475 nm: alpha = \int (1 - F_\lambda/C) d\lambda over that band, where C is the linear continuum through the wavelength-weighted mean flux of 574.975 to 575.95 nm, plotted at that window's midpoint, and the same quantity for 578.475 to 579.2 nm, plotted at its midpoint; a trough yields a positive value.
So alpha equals 0.21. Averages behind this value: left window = 4.25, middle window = 3.94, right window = 4.31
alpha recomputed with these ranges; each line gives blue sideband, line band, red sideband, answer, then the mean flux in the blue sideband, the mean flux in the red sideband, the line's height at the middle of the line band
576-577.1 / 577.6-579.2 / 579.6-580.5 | 0.11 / 4.08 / 4.45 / 4.28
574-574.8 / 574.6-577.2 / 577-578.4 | -0.11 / 4.15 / 3.8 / 3.99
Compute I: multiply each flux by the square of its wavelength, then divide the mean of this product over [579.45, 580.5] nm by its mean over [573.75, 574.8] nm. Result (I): 1.1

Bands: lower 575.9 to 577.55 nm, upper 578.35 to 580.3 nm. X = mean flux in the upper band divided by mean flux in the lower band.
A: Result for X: 1.07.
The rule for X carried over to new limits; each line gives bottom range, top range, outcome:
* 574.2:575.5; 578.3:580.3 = 1.04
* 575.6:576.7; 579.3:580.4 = 1.06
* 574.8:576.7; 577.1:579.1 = 0.95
